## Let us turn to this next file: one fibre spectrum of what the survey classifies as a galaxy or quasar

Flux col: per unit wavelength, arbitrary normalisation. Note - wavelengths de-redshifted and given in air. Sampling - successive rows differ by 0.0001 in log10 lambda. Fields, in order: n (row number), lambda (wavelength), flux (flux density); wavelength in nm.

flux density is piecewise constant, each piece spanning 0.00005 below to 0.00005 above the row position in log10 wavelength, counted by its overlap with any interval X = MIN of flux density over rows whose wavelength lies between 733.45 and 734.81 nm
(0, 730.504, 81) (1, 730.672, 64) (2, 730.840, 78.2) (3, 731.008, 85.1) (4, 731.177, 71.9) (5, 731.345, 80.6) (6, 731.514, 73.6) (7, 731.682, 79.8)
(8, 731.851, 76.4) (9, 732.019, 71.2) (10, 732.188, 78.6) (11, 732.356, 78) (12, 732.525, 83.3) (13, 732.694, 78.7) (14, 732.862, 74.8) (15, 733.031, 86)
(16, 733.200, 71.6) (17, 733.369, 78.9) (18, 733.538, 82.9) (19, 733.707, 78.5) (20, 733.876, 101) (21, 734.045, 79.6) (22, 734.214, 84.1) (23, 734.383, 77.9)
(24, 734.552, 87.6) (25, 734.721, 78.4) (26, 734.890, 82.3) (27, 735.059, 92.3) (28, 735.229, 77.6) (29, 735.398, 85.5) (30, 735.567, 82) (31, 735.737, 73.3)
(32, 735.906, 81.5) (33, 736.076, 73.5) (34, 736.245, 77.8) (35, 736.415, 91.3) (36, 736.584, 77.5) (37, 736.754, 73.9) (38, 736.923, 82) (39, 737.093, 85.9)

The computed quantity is 77.9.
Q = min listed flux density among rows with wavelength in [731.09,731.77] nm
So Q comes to 71.9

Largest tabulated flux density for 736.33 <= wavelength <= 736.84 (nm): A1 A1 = 91.3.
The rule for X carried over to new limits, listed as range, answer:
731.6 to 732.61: 71.2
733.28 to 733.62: 78.9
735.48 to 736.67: 73.3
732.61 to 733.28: 71.6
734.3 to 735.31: 77.6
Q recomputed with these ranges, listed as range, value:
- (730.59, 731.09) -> 64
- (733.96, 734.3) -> 79.6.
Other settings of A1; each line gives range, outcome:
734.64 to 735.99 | 92.3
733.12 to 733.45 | 78.9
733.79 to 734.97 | 101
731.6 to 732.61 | 83.3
